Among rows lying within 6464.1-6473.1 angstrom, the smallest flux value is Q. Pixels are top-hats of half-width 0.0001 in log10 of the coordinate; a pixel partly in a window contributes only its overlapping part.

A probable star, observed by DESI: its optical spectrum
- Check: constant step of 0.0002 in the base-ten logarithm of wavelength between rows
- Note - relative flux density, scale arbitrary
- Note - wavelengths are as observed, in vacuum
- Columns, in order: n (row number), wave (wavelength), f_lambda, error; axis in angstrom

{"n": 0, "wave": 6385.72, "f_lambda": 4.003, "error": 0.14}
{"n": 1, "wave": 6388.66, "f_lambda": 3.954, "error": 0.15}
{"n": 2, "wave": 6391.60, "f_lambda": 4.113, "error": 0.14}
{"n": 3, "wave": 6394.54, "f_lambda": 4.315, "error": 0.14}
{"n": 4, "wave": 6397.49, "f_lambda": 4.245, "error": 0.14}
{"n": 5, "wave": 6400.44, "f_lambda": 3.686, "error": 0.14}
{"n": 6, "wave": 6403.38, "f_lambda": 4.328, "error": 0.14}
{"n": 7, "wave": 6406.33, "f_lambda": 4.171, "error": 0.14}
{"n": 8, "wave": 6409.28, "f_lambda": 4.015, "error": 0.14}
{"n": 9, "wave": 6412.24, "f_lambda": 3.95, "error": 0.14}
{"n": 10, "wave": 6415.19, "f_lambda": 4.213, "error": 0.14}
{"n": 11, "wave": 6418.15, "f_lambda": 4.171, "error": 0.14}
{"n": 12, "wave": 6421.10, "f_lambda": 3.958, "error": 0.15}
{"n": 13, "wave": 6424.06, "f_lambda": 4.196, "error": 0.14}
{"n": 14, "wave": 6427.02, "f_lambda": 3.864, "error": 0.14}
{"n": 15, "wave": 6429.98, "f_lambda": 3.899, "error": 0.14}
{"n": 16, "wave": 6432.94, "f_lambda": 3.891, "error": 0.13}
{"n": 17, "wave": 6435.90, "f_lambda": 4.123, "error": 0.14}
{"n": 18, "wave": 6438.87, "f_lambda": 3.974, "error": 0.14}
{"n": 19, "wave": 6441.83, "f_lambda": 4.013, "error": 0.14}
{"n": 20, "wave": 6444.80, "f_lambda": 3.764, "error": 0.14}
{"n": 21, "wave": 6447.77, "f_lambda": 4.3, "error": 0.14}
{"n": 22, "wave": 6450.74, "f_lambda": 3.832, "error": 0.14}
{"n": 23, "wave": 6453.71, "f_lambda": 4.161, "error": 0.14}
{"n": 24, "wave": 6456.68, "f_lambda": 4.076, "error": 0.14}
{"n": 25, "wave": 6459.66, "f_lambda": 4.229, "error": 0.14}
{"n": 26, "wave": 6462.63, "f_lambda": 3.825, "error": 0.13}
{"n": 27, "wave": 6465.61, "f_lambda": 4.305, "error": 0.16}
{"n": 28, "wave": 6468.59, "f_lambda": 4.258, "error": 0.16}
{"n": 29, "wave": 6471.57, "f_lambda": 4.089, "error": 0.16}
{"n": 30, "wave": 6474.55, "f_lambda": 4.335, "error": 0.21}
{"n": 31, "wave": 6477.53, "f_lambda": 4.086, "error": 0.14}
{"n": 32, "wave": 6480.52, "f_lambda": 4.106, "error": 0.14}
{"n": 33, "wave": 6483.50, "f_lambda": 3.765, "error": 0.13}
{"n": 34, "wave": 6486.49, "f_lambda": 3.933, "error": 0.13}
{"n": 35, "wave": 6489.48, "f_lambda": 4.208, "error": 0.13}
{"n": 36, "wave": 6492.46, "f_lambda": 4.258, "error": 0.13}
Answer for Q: 4.089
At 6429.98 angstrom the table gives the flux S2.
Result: 3.899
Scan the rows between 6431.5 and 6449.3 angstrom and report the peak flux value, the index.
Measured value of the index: 4.3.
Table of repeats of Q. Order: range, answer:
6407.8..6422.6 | 3.95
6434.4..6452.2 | 3.764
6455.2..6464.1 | 3.825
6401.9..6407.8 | 4.171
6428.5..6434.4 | 3.891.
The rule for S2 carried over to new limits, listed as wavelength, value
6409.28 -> 4.015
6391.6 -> 4.113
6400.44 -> 3.686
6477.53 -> 4.086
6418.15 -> 4.171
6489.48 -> 4.208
